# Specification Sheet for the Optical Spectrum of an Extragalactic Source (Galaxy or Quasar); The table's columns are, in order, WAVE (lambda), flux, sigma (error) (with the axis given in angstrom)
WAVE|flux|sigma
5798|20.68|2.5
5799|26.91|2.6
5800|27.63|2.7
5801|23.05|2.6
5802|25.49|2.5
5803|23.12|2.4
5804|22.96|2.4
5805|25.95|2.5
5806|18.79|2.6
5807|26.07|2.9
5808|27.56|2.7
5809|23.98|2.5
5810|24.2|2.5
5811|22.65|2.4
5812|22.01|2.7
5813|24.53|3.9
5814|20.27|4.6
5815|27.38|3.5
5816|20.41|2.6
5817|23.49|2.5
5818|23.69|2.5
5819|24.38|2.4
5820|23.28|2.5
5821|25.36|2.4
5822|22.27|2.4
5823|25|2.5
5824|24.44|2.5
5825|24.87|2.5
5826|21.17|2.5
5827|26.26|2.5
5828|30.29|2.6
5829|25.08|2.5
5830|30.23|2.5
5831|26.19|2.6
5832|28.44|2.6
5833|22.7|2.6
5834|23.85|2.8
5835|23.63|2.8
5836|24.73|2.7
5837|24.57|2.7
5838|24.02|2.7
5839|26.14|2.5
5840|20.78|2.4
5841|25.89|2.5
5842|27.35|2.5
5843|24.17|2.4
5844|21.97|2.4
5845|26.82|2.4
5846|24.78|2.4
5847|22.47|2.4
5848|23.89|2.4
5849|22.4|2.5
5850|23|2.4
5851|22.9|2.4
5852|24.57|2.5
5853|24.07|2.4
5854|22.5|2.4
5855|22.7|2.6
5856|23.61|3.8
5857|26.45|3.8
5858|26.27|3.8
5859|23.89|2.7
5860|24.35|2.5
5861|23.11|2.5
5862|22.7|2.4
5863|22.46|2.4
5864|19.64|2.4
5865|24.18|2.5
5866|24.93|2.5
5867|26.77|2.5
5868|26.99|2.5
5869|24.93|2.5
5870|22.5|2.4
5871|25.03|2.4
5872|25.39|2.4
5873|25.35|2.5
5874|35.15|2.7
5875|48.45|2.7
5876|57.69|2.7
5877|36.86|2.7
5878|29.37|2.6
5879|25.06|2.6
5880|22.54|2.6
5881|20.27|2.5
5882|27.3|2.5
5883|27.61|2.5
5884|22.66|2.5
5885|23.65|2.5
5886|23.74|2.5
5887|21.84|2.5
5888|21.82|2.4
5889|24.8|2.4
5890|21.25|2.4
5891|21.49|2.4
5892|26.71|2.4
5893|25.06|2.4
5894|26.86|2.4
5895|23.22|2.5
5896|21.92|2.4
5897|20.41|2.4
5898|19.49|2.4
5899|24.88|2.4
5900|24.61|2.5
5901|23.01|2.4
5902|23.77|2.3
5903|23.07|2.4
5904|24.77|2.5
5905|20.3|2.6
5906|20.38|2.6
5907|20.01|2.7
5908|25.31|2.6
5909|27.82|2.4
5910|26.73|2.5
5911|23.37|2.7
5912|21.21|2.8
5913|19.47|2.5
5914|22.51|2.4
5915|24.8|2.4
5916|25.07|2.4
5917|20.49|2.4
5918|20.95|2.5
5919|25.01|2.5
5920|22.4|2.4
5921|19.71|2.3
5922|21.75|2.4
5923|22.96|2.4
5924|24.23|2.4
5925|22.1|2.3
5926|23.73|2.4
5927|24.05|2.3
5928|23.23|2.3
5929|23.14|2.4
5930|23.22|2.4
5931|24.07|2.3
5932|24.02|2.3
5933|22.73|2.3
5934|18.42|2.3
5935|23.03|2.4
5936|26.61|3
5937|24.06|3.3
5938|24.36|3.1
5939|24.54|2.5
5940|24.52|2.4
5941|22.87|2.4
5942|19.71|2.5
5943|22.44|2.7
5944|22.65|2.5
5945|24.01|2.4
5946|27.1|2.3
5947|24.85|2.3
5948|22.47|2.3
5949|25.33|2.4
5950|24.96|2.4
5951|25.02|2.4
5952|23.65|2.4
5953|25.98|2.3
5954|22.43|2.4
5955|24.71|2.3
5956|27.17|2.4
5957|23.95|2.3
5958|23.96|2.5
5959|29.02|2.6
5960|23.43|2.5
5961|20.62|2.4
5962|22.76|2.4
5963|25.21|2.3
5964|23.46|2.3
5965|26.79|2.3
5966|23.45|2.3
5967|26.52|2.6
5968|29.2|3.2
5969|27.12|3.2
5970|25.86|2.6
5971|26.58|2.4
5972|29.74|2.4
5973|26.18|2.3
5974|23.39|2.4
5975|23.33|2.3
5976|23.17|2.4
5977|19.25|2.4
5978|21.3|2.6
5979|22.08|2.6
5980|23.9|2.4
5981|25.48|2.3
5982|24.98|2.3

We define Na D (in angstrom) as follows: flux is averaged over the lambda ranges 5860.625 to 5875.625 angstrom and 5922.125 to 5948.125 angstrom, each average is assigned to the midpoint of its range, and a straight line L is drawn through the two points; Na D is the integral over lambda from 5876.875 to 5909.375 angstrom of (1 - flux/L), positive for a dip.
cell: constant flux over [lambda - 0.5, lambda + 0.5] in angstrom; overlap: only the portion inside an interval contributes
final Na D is 2.2 angstrom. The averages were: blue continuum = 26.8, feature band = 23.8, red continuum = 23.4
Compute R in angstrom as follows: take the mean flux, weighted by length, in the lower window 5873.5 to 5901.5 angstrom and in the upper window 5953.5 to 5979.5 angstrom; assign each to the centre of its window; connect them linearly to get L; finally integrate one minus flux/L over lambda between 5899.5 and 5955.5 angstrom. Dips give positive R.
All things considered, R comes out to 5.0 angstrom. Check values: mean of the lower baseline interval 26.7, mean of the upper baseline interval 24.6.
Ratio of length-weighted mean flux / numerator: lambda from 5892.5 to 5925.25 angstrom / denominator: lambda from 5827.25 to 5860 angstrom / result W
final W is 0.93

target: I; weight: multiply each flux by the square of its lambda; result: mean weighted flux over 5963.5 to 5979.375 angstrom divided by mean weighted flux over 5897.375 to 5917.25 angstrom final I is 1.1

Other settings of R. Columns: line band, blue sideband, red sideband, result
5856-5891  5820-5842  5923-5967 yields -2.7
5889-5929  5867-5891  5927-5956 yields 4.3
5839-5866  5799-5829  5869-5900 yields 1.8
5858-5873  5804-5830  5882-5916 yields -0.3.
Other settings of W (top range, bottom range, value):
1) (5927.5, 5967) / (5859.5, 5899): 0.92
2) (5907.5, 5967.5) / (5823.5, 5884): 0.92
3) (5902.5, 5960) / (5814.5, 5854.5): 0.96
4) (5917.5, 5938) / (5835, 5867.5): 0.96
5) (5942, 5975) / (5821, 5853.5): 1.01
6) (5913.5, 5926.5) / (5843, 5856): 0.97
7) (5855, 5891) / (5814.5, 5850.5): 1.07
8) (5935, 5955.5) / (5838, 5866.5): 1.01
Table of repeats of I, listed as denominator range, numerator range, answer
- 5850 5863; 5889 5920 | 0.99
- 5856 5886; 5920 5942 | 0.87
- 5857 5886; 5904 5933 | 0.86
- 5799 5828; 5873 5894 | 1.19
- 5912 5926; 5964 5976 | 1.18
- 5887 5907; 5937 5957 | 1.07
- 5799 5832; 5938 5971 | 1.05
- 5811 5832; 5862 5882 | 1.18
